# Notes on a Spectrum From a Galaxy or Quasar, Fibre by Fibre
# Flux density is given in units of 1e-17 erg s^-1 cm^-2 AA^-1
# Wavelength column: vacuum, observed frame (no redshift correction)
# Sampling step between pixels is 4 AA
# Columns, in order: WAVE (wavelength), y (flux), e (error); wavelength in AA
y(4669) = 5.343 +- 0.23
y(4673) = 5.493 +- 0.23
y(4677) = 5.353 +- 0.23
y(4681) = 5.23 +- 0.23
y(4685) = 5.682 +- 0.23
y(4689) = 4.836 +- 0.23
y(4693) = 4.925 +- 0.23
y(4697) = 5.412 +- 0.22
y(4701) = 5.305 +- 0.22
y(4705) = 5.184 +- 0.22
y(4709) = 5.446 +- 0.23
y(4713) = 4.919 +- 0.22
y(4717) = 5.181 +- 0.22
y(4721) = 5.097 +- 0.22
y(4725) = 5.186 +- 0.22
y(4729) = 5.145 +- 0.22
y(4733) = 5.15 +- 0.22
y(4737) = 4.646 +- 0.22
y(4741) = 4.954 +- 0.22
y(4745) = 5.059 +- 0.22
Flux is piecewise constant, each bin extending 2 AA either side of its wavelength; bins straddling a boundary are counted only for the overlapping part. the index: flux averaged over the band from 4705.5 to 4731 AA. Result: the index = 5.16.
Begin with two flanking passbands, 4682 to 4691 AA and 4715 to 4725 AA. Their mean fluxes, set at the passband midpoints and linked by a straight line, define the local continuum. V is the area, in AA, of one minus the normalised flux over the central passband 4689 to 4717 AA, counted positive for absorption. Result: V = 0.2 AA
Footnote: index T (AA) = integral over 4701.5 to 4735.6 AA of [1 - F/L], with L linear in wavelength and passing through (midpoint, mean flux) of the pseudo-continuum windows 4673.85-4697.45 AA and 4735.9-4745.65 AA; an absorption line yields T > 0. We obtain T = -0.9 AA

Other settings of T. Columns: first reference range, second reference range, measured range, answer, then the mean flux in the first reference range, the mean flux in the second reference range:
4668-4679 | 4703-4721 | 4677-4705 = 0.32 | 5.4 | 5.17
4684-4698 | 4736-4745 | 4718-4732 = -0.51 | 5.17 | 4.87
